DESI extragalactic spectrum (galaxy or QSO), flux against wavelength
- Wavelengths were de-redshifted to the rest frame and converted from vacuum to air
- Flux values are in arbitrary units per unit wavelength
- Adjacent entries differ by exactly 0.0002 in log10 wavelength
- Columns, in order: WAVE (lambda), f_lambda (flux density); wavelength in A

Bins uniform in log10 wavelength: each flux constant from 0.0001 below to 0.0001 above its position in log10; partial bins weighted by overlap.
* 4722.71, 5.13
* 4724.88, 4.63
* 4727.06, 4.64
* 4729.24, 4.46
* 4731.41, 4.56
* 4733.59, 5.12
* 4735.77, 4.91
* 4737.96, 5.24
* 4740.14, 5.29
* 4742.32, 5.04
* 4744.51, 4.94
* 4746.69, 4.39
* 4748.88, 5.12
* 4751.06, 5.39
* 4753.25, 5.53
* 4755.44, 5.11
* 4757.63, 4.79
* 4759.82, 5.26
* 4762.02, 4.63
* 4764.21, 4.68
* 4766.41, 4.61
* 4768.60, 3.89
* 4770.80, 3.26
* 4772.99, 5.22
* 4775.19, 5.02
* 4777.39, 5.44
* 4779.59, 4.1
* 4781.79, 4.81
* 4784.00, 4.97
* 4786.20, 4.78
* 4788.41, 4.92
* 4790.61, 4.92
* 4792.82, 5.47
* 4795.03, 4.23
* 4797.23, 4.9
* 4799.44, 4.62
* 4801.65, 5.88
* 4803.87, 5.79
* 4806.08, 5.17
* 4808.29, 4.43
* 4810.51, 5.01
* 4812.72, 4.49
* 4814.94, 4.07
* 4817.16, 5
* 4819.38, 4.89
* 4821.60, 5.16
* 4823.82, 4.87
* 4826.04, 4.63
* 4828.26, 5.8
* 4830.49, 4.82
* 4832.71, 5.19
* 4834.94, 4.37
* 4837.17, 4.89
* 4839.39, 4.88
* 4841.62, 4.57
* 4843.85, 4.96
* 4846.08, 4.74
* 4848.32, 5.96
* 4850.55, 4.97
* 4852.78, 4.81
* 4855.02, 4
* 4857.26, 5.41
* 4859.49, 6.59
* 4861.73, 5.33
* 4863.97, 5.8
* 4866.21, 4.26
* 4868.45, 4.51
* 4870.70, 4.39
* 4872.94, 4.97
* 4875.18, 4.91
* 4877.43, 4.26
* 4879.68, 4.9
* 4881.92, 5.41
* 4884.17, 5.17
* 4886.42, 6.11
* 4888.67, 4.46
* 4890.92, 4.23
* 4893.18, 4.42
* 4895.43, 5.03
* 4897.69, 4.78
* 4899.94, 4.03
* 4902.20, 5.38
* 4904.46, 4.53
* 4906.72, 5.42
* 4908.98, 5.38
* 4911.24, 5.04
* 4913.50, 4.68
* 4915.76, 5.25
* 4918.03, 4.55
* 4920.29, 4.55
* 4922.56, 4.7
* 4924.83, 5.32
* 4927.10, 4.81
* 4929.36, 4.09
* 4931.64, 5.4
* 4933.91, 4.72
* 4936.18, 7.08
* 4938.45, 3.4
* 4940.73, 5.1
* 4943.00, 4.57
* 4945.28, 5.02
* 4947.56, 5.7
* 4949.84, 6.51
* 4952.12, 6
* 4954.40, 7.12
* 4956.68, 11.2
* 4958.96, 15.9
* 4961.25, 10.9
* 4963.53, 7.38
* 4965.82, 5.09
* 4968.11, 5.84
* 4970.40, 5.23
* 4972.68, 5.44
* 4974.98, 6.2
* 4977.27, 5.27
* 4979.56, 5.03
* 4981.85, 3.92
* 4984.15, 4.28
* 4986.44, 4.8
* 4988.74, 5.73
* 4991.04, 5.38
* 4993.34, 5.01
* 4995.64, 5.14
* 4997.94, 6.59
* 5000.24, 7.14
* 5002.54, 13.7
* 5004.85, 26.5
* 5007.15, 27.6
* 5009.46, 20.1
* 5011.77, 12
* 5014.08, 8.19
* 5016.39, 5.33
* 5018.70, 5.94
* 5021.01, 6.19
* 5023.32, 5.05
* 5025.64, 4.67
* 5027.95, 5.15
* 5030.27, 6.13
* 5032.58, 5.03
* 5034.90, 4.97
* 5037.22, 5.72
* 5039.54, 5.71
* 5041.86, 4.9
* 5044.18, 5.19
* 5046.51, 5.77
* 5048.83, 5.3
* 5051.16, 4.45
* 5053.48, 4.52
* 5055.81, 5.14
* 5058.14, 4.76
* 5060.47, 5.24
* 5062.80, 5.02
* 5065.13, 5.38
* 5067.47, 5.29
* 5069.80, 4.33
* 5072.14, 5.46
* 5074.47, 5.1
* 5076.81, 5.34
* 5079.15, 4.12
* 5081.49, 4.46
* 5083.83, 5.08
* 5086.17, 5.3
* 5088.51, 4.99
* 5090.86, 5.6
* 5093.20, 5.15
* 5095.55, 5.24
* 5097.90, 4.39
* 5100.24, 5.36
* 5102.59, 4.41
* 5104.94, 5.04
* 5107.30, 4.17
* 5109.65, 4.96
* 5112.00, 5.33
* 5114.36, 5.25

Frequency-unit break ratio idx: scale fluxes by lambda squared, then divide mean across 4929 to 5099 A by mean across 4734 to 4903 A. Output 1.5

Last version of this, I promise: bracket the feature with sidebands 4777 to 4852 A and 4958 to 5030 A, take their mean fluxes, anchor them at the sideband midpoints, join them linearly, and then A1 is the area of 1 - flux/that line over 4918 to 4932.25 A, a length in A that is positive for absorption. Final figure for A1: 4.6 A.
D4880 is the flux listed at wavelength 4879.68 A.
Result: 4.9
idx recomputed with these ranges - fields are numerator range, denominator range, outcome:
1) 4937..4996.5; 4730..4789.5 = 1.39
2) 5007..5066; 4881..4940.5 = 1.43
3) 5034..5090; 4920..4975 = 0.84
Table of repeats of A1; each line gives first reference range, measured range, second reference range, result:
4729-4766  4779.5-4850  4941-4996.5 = 6.0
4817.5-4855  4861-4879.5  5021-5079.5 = 0.7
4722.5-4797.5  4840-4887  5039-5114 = -1.4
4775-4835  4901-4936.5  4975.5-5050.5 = 7.9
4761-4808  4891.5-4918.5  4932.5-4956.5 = 3.2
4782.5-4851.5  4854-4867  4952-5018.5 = 1.5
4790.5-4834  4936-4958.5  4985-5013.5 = 7.7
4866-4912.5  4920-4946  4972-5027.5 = 5.8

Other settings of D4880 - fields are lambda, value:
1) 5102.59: 4.41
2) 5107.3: 4.17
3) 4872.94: 4.97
